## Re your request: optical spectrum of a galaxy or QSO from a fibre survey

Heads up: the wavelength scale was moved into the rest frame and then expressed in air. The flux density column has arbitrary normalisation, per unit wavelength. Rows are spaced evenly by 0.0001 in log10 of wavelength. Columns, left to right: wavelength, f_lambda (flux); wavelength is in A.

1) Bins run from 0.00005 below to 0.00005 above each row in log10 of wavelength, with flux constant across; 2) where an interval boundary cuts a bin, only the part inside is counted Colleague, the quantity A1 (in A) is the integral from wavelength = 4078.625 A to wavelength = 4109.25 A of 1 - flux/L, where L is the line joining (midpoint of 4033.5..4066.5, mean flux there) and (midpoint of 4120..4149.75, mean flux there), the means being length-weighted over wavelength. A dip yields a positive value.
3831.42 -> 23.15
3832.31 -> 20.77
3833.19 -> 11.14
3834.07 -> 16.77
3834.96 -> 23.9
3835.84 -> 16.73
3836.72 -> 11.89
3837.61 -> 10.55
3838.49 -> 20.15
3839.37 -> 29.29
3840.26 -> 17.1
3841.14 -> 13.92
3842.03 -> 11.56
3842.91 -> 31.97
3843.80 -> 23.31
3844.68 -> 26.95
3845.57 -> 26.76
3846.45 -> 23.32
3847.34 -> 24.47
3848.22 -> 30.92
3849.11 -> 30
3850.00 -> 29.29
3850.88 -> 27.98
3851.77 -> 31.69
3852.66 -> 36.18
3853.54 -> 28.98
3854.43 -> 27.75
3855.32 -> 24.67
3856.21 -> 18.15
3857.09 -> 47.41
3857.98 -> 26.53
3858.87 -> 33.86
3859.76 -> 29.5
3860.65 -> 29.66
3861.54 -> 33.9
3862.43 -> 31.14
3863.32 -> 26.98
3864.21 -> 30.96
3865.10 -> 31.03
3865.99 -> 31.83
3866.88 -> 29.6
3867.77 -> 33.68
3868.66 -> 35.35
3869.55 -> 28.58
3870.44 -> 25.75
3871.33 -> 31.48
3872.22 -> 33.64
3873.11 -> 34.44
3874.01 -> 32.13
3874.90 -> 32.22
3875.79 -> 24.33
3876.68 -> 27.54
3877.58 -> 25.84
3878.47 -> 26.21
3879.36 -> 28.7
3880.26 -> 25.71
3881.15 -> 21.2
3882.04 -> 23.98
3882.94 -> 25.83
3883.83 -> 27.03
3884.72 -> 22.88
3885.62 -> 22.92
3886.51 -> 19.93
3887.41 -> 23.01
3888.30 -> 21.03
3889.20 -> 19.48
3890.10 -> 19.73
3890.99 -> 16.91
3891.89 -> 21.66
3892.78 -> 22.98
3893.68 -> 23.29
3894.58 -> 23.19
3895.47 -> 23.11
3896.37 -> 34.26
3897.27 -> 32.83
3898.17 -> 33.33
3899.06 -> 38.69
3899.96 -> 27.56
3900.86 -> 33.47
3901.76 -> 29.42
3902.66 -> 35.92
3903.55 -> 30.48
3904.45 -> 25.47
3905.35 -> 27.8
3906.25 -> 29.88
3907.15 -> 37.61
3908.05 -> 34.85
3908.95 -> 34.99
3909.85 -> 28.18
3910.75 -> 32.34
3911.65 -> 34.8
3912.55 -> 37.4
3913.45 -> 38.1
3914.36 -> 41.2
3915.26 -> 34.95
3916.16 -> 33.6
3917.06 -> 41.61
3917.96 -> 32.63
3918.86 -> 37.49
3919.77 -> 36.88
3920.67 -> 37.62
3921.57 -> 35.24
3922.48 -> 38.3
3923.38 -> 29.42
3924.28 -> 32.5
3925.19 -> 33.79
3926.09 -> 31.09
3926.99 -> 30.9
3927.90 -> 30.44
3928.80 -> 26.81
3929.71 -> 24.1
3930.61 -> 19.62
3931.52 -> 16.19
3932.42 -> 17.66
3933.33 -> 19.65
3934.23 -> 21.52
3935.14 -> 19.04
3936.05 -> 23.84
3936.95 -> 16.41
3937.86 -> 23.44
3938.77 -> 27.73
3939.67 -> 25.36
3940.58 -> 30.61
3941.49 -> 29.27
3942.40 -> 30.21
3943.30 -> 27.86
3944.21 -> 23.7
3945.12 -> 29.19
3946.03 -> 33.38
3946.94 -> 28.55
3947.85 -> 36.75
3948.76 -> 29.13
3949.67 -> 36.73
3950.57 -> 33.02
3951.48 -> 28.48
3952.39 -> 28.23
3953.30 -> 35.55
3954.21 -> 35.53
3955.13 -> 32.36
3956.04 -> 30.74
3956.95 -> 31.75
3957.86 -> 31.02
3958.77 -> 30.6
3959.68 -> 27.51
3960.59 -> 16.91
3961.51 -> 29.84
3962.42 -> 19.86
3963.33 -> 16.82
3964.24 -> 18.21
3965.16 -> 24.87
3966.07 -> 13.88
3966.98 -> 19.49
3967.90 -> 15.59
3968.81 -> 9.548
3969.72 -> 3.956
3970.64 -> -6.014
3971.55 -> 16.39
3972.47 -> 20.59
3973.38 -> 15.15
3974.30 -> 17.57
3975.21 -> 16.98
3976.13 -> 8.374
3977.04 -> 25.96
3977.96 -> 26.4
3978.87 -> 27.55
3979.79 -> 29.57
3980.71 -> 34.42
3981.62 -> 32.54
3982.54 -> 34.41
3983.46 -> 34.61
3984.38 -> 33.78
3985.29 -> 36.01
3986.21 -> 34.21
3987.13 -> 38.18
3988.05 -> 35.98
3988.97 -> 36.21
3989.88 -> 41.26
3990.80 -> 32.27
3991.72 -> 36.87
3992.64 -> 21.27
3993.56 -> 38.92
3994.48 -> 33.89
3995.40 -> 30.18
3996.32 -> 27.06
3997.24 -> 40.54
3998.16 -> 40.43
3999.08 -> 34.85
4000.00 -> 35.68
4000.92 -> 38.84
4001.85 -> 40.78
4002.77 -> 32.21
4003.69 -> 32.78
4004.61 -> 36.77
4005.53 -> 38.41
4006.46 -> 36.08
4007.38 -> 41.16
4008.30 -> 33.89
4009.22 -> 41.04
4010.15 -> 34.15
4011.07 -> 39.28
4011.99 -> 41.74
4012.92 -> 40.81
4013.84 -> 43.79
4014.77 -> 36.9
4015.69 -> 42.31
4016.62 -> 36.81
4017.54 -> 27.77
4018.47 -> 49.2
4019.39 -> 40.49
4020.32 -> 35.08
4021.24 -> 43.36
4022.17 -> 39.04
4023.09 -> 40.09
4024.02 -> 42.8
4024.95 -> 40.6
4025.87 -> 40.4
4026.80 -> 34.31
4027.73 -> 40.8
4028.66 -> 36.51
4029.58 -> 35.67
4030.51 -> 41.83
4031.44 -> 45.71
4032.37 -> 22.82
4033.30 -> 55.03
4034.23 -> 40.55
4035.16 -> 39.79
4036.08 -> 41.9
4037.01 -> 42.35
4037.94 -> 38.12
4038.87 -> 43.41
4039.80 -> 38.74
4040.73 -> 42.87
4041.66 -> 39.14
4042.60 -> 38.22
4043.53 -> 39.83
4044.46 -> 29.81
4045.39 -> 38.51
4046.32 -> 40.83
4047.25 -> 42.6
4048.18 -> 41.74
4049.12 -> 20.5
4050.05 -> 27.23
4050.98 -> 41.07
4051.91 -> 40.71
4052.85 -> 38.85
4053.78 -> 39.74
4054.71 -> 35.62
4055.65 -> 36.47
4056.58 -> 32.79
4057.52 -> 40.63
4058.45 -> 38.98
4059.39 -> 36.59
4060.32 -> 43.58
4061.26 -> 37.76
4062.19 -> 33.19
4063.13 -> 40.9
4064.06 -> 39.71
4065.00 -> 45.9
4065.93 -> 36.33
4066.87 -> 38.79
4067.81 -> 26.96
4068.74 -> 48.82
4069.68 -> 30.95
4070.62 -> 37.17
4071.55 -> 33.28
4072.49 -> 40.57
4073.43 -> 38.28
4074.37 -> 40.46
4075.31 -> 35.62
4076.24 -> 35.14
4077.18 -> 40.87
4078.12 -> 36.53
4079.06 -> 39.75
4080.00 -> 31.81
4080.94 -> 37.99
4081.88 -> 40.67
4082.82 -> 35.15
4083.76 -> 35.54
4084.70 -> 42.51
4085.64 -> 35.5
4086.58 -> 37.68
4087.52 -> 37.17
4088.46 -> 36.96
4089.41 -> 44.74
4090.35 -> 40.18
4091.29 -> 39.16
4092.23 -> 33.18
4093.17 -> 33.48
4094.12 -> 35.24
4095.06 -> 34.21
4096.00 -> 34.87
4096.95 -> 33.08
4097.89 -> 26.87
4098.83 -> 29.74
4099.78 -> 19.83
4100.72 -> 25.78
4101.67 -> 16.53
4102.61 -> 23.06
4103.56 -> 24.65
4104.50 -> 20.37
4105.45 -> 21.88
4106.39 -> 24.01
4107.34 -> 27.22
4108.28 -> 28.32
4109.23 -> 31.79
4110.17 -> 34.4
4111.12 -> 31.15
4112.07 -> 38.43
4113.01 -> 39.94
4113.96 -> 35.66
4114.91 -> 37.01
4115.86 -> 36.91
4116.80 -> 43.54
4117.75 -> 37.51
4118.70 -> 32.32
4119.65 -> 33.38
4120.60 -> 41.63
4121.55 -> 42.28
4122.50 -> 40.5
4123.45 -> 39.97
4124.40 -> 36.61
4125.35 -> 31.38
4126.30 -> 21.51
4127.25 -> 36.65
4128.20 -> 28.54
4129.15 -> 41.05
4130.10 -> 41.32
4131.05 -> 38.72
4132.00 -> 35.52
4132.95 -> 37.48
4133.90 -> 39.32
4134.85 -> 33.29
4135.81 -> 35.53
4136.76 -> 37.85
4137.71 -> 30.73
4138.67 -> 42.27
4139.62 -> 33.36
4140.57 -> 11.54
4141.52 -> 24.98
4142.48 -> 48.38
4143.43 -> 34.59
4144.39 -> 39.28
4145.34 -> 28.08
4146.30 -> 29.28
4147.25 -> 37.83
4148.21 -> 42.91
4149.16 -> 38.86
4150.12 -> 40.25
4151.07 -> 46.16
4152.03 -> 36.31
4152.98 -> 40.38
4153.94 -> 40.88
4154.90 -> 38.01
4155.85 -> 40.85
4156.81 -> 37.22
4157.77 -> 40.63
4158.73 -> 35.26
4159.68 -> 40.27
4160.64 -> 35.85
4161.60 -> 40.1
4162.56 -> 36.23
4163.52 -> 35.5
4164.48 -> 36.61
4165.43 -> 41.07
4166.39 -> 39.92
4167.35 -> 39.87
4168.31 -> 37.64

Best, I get 4.1 A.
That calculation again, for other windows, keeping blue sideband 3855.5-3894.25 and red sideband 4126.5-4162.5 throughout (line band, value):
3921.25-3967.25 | 4.0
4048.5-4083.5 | -3.4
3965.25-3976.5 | 6.5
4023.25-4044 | -4.6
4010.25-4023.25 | -3.0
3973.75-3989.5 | 0.8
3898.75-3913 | -2.0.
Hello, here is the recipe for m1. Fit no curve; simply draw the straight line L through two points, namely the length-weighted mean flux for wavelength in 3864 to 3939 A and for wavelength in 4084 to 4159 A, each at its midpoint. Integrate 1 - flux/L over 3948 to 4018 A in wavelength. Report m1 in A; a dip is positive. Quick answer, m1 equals 2.28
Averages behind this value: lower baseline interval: 28.8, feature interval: 30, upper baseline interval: 34.6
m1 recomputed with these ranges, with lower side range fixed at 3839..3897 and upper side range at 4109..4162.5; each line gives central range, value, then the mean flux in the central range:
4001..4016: -2.91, 38.2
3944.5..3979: 7.65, 23.5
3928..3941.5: 3.06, 22.7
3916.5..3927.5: -2.22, 34.8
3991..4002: -1.09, 34.7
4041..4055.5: -1.56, 37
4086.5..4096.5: -0.57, 36.9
